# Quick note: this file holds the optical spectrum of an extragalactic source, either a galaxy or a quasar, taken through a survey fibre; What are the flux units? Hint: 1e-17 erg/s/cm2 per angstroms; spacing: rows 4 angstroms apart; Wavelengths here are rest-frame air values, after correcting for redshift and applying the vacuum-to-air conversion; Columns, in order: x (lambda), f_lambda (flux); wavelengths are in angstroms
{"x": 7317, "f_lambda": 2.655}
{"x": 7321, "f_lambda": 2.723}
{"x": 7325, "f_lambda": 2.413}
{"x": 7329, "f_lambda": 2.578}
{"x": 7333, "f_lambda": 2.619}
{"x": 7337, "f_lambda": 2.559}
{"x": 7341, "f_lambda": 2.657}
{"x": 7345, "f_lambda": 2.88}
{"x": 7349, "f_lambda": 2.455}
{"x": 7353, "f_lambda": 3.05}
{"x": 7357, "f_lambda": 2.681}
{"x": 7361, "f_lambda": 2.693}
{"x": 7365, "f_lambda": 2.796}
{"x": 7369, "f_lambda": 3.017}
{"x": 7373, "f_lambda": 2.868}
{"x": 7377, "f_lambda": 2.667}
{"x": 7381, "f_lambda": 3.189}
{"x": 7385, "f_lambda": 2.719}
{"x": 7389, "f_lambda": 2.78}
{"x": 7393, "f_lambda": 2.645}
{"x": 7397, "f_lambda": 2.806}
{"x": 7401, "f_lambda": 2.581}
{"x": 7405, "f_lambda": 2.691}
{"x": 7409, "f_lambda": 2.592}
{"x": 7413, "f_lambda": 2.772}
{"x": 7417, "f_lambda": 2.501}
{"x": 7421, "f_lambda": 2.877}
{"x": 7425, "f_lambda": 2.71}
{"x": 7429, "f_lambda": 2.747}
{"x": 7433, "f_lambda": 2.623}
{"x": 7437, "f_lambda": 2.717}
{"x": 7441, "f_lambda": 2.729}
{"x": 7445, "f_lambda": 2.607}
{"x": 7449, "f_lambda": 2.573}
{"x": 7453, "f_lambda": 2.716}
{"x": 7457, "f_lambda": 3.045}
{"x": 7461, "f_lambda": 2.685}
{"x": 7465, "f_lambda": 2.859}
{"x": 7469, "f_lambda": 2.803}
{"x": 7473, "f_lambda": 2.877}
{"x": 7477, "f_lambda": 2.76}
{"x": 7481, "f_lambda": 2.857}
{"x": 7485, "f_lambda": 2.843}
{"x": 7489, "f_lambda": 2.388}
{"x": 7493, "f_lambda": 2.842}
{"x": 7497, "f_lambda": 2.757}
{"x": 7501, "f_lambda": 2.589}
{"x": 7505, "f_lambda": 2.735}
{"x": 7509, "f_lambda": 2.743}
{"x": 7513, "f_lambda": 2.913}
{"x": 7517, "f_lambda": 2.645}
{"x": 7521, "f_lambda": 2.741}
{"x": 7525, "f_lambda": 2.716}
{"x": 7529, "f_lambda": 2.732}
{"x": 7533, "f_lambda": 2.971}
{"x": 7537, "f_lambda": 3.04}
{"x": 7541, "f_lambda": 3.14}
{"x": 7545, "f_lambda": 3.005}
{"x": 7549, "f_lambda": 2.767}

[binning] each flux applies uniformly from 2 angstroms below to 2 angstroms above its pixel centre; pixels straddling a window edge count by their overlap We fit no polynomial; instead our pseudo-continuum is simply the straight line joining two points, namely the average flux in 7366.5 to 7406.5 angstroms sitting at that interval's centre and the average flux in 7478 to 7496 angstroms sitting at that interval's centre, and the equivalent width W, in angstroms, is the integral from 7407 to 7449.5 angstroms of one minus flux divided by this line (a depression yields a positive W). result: 1.4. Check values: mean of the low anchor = 2.8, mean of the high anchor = 2.74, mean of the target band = 2.68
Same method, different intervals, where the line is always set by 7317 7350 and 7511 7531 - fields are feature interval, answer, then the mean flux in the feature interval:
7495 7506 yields 0.18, 2.69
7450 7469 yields -0.73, 2.81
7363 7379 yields -1.17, 2.84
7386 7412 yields -0.23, 2.69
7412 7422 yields -0.07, 2.7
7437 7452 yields 0.24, 2.65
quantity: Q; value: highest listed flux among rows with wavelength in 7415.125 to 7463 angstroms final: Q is 3.045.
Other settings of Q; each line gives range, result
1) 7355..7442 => 3.189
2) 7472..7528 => 2.913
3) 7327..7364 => 3.05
